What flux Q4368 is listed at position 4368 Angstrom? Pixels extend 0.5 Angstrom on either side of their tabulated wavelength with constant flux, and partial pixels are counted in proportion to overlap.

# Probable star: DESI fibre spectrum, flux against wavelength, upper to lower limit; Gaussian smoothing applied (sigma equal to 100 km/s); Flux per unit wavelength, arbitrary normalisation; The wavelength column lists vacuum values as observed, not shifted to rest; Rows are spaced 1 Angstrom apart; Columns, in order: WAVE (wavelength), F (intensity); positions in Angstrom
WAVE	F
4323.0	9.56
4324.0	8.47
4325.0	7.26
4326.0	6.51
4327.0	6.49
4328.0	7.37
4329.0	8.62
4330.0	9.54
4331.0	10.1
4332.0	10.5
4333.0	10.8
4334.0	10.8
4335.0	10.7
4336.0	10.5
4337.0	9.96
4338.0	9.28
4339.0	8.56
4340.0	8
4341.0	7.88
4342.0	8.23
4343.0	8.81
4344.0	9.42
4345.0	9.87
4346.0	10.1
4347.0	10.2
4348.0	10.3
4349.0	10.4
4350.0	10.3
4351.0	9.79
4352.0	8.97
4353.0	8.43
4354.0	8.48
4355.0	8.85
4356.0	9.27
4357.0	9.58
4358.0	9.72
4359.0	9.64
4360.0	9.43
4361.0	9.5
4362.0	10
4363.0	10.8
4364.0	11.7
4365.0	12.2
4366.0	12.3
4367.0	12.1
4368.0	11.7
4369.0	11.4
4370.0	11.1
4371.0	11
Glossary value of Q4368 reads 11.7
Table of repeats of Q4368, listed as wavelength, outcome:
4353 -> 8.43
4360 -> 9.43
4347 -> 10.2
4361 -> 9.5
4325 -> 7.26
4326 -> 6.51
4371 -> 11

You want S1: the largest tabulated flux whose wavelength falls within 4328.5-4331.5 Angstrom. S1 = 10.1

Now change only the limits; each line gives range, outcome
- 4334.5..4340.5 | 10.7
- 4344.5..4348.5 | 10.3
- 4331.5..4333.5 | 10.8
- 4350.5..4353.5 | 9.79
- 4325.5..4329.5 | 8.62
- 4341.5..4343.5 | 8.81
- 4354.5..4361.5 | 9.72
